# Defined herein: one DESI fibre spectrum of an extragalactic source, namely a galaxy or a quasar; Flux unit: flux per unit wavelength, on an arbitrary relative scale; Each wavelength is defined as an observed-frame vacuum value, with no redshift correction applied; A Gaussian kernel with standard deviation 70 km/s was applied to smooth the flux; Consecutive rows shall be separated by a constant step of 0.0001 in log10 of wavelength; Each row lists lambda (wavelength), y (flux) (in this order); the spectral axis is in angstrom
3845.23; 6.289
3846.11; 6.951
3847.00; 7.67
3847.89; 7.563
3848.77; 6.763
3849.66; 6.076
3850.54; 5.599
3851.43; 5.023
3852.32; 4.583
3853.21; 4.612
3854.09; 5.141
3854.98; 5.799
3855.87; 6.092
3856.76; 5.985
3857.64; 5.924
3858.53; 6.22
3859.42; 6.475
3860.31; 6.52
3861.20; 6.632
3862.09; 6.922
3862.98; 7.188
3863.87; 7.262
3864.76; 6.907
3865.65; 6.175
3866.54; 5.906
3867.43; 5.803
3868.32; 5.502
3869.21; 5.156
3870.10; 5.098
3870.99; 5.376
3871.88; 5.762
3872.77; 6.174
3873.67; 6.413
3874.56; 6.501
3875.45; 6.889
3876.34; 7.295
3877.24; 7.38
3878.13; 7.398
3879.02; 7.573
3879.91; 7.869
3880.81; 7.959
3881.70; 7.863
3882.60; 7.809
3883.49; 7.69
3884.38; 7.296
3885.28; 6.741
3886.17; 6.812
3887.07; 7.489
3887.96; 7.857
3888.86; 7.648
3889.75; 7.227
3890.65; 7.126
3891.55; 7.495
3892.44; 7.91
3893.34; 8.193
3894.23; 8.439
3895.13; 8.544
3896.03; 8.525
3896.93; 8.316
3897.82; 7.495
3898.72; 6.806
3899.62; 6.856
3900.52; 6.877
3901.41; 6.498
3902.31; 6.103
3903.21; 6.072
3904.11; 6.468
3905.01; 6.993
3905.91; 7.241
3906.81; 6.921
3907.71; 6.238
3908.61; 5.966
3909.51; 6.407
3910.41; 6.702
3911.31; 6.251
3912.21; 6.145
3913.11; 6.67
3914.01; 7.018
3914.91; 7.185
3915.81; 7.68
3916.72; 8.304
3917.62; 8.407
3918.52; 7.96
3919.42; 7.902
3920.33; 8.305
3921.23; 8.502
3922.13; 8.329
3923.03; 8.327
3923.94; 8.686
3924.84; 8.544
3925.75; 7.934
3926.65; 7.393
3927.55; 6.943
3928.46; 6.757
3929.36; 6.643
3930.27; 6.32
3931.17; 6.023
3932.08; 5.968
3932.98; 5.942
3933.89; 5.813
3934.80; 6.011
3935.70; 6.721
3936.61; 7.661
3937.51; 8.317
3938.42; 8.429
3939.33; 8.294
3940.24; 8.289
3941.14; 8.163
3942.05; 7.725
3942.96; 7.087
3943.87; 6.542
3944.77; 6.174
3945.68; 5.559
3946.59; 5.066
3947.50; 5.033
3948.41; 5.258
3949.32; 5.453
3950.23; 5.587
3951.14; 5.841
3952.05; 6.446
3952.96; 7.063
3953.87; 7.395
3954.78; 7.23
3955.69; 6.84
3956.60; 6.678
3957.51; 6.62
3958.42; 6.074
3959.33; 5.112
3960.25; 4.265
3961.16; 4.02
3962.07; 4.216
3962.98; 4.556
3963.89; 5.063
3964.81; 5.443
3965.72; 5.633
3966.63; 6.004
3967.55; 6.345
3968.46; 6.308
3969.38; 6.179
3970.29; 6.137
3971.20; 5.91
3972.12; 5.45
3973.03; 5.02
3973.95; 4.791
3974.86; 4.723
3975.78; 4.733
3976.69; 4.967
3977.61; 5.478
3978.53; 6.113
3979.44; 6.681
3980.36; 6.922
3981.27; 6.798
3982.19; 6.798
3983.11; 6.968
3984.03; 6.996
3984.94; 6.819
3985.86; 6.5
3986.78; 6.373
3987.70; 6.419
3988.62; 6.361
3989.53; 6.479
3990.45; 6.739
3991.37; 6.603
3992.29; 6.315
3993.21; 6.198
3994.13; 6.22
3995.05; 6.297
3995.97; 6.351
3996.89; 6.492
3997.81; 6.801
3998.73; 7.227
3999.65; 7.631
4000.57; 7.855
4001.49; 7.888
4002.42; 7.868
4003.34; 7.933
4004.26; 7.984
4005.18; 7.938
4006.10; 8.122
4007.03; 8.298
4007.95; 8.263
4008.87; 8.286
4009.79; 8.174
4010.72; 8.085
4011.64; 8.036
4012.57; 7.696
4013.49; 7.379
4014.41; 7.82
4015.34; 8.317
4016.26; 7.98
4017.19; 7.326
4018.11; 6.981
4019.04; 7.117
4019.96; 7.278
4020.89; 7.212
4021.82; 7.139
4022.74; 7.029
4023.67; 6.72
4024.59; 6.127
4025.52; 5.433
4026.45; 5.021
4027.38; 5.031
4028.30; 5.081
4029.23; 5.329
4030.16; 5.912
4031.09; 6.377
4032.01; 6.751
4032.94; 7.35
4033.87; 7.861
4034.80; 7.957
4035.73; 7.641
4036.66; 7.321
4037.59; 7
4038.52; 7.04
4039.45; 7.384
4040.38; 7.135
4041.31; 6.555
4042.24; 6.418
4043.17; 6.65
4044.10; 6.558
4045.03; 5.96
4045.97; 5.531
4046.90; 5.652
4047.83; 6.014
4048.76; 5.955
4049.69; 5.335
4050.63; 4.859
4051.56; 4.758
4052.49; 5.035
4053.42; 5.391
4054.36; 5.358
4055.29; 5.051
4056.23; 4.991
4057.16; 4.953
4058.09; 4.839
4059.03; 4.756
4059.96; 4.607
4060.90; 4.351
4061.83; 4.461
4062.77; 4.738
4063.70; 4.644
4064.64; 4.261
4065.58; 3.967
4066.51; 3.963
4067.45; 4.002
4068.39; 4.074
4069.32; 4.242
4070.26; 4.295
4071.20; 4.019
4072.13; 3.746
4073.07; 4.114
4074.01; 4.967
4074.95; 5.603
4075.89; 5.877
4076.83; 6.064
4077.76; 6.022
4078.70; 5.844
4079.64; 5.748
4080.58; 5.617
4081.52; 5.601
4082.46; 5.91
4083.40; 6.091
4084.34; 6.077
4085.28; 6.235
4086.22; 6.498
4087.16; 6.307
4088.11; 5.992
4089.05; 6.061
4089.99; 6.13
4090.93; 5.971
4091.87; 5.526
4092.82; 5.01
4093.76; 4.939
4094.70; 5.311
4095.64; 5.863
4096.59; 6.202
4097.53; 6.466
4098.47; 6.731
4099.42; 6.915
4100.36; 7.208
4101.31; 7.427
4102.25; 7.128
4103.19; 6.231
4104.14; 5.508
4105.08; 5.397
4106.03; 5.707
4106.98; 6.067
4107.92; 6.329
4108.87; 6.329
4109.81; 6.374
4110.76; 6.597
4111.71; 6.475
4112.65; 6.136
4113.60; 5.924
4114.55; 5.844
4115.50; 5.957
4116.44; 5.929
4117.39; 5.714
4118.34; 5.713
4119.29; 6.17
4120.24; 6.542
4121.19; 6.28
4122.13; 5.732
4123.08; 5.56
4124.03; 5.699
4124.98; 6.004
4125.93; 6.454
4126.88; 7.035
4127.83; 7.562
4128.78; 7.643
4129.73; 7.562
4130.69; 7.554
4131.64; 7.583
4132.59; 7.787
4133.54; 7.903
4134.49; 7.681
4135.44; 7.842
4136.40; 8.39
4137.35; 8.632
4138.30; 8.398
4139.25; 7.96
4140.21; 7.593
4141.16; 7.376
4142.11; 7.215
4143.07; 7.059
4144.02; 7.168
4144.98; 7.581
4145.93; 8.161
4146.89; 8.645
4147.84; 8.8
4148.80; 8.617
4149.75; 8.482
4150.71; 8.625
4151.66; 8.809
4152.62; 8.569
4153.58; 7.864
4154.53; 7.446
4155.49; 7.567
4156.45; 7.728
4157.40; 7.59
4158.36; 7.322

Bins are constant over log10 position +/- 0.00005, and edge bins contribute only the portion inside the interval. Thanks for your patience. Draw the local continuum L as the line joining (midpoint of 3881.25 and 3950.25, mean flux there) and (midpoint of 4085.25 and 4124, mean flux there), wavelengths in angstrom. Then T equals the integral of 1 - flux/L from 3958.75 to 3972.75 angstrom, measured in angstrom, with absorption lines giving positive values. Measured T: 3.0 angstrom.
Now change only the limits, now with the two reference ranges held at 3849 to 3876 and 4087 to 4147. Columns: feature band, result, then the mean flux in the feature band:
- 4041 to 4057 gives 2.1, 5.63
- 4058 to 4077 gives 5.8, 4.52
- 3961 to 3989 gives 2.0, 5.85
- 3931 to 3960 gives -1.6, 6.56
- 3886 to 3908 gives -4.4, 7.3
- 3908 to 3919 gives -1.6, 7.05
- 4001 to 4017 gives -4.1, 7.99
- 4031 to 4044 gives -1.3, 7.11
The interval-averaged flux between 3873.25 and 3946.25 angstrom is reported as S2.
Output 7.27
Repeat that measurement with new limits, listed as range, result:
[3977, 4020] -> 7.17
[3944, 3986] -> 5.86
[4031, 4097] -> 5.62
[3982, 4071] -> 6.37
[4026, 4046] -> 6.56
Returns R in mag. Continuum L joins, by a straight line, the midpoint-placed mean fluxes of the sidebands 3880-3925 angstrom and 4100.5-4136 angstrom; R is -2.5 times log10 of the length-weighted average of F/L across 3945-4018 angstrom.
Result 0.09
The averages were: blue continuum 7.41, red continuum 6.53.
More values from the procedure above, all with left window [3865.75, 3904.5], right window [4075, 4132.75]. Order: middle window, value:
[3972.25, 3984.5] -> 0.13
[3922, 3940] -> -0.06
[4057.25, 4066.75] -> 0.38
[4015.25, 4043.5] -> -0.05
